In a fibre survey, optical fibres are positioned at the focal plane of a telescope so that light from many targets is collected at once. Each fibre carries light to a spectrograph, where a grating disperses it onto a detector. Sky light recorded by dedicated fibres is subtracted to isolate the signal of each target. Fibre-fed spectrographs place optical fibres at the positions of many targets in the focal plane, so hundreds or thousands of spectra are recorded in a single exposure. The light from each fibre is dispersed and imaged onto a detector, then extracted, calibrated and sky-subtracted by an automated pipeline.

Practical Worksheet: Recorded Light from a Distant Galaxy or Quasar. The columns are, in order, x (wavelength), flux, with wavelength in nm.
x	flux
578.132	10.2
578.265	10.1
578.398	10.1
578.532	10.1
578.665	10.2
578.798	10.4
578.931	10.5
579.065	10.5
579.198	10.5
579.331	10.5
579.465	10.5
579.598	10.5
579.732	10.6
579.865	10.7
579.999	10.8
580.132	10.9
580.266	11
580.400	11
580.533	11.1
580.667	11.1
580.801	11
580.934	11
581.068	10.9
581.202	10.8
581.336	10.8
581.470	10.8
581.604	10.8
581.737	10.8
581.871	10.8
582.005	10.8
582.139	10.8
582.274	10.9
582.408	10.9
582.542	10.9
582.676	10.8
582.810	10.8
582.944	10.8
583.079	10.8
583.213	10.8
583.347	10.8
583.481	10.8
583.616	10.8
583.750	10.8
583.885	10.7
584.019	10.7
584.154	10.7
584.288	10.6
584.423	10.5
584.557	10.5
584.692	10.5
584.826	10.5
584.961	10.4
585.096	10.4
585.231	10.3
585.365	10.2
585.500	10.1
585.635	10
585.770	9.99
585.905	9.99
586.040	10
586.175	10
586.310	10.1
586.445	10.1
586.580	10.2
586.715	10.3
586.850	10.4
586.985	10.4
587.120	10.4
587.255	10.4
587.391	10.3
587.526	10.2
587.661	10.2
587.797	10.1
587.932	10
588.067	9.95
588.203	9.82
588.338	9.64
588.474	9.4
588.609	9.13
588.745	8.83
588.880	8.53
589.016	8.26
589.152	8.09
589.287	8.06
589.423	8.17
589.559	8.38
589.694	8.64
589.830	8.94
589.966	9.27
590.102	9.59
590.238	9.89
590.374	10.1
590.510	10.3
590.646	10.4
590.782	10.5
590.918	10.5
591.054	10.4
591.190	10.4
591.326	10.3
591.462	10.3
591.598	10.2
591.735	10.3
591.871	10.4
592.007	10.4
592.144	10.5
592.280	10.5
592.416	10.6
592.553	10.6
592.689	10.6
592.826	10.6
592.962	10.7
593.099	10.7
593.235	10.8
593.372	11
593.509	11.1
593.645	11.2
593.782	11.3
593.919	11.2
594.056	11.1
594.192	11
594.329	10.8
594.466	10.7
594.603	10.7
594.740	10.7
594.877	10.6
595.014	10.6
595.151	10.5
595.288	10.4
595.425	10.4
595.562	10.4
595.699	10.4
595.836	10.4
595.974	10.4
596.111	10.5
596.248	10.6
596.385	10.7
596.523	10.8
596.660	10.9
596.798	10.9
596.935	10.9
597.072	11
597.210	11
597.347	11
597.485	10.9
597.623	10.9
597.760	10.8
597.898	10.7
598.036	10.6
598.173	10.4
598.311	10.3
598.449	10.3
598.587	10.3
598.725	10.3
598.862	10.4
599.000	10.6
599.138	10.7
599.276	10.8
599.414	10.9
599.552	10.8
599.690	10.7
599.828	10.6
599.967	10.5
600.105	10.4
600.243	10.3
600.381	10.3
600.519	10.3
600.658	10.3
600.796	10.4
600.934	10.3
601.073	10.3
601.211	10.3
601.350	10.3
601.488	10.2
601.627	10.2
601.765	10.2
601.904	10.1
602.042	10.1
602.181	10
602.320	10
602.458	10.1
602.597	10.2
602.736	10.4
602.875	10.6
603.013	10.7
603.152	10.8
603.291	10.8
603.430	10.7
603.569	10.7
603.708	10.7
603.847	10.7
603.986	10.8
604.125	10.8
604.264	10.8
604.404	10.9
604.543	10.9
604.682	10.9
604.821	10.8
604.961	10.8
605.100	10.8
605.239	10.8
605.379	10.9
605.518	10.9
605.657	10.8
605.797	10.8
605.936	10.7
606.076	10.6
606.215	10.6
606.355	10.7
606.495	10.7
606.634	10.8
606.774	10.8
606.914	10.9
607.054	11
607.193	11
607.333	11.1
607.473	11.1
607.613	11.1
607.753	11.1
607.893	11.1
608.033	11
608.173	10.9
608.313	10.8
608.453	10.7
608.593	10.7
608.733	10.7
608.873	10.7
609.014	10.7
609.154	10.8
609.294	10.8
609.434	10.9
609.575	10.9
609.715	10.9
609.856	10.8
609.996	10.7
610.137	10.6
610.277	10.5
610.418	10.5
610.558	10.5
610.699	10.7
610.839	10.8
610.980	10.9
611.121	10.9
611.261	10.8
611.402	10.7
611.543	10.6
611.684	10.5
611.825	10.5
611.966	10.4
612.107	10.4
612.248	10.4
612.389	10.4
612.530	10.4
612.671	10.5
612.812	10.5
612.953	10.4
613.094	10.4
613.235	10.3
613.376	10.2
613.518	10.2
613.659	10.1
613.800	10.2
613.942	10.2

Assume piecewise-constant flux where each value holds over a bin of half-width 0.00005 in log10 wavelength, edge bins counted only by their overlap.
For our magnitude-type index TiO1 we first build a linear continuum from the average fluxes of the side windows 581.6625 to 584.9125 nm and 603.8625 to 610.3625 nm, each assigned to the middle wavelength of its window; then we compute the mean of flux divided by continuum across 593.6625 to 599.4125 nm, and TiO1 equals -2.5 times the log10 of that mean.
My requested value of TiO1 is 0.01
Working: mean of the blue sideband 10.7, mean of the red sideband 10.8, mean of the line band 10.7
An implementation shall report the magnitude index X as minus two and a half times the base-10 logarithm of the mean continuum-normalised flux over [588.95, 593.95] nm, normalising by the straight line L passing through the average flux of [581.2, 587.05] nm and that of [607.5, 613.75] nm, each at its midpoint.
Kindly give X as 0.05 mag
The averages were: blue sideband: 10.5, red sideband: 10.6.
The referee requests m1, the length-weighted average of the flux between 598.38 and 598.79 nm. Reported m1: 10.3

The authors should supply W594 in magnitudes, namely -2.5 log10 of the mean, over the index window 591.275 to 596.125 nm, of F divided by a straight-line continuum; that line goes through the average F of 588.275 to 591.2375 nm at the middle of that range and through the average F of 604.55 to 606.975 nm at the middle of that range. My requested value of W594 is -0.10 mag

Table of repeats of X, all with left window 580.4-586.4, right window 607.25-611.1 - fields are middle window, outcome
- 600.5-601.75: 0.049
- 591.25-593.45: 0.016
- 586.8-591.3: 0.112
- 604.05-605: -0.006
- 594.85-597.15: 0.011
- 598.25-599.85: 0.018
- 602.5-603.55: 0.018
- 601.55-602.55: 0.069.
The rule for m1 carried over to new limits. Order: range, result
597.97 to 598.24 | 10.5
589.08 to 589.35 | 8.09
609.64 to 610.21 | 10.8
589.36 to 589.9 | 8.54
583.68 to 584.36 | 10.7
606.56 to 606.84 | 10.8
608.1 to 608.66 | 10.8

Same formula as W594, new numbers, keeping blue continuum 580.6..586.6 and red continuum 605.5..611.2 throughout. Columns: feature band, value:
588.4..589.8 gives 0.24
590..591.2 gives 0.05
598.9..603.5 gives 0.03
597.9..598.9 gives 0.03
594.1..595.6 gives 0.01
